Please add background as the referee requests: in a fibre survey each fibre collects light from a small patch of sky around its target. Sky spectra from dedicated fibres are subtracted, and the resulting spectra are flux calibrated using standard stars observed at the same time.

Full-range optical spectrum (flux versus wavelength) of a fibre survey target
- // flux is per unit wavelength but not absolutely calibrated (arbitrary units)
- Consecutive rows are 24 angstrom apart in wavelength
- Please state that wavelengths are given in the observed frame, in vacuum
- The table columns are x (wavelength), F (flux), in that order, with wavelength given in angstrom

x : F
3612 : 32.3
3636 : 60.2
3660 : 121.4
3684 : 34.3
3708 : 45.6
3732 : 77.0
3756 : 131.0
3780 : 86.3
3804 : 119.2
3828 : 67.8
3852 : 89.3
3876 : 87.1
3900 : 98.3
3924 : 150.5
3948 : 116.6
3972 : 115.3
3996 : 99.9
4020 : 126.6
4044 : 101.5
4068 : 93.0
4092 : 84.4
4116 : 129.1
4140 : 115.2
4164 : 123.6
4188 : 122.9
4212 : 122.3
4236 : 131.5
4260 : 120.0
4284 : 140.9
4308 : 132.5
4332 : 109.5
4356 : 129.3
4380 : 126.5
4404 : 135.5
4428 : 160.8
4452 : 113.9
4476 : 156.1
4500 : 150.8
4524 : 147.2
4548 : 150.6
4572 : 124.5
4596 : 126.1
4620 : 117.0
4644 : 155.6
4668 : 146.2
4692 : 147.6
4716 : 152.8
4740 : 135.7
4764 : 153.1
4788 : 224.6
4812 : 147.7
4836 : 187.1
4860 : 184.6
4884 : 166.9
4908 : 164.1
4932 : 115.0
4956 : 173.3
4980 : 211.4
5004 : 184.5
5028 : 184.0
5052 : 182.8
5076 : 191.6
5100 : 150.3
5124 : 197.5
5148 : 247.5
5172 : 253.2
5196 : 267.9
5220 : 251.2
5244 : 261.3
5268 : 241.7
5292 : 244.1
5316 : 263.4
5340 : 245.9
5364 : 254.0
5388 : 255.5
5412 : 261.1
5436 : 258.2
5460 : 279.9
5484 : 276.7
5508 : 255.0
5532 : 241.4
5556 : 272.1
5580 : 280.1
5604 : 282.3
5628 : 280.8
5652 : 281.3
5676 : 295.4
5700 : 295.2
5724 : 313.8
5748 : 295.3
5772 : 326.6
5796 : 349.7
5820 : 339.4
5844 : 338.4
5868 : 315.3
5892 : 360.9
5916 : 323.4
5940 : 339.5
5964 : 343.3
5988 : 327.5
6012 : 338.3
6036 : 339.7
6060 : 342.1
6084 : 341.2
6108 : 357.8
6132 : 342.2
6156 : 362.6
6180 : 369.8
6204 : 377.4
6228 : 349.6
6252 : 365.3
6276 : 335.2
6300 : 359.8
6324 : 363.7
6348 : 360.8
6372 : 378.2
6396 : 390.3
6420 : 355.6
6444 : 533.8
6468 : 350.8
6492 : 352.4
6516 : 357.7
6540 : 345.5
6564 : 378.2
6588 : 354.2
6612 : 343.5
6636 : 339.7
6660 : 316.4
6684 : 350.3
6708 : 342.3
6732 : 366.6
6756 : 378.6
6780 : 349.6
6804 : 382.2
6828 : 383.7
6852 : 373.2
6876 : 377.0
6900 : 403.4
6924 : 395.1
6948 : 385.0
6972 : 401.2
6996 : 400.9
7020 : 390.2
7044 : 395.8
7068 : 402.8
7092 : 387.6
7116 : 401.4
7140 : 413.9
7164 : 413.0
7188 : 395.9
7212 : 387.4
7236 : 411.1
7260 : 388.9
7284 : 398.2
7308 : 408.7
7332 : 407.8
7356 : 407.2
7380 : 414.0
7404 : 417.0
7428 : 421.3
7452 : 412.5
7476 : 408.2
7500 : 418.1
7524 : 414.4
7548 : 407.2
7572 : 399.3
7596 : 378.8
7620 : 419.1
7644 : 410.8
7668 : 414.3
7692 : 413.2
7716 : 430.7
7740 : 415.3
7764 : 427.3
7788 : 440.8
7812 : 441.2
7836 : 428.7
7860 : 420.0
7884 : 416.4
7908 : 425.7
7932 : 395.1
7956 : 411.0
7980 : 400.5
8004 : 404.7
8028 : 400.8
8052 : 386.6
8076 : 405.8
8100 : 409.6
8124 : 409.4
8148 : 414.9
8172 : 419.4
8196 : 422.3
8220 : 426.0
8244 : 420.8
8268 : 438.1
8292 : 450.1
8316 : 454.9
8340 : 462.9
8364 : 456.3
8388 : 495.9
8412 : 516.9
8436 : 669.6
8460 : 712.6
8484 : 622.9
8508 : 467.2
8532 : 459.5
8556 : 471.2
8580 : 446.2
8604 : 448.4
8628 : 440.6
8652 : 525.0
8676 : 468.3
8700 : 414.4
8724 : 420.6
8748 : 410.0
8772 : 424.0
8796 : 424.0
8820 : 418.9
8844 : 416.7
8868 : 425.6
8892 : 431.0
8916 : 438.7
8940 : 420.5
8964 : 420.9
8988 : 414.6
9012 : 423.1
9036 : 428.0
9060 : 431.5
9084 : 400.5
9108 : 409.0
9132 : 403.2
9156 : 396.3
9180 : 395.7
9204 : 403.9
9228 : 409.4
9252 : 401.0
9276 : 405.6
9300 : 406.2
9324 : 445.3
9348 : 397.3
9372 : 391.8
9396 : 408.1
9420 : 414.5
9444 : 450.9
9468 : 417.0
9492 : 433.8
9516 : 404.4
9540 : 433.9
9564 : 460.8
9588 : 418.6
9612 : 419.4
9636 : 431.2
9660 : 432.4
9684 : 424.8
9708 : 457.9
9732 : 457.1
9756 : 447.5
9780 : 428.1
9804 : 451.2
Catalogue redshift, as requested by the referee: 0.29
